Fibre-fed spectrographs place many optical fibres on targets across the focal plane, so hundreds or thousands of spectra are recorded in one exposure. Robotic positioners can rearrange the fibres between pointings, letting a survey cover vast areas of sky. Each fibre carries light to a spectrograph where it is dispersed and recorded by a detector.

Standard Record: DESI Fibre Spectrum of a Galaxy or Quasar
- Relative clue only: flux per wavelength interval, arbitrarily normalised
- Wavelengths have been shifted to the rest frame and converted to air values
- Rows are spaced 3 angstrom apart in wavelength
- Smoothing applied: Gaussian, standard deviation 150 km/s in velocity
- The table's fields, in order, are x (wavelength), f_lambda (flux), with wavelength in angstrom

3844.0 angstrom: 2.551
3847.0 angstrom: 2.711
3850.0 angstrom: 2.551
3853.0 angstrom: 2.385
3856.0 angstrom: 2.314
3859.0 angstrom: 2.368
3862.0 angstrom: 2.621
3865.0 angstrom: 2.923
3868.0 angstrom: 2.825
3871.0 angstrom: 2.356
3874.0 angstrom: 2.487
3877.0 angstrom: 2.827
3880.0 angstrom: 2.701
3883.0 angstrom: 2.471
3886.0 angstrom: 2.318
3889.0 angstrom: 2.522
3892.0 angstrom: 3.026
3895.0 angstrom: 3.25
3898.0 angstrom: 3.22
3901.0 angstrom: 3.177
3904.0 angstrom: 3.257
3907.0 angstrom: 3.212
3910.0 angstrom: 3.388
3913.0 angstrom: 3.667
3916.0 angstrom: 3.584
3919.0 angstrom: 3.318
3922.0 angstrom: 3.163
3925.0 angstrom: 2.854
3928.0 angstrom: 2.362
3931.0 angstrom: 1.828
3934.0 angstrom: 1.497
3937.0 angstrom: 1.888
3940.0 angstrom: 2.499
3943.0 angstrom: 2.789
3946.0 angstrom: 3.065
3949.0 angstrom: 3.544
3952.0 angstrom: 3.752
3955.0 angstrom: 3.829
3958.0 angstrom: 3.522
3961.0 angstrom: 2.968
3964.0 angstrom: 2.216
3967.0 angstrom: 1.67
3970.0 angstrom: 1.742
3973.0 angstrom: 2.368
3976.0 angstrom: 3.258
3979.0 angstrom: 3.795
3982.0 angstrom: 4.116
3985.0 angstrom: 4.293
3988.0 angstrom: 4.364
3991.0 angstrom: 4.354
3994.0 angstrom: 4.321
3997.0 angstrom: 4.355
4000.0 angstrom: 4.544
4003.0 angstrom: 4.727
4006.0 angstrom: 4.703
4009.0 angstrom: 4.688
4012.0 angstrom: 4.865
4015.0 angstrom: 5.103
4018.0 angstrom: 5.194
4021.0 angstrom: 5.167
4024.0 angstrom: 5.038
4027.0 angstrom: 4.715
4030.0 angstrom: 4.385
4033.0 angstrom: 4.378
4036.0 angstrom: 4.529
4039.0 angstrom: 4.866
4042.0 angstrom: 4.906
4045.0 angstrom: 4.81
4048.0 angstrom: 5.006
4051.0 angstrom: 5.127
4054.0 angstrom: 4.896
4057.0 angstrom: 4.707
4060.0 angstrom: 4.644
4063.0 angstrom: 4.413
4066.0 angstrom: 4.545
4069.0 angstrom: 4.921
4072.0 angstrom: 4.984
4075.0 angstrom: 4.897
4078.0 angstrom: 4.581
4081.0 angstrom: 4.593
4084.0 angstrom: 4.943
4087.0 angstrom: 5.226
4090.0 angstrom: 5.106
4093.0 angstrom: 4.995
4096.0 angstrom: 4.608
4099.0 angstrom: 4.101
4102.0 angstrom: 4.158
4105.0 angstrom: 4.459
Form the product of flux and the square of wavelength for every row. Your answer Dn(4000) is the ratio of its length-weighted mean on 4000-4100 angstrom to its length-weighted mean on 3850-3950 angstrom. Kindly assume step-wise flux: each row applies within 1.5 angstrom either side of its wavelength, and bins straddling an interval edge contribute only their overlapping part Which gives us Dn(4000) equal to 1.87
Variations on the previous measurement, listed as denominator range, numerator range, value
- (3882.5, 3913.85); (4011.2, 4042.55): 1.69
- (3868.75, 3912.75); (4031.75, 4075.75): 1.79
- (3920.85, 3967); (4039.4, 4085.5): 1.85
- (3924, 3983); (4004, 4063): 1.81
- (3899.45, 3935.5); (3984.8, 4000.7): 1.54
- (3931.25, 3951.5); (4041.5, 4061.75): 2.00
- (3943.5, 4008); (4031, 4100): 1.39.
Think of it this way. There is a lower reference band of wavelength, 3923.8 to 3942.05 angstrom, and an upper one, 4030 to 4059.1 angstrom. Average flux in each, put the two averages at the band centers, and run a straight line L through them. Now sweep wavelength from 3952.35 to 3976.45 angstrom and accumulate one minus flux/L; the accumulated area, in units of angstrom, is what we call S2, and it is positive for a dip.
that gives 1.1 angstrom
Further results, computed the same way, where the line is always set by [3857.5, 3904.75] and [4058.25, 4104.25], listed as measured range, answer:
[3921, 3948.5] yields 6.9 angstrom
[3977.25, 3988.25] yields -1.0 angstrom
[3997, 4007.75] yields -1.8 angstrom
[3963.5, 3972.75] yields 4.4 angstrom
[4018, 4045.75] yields -3.6 angstrom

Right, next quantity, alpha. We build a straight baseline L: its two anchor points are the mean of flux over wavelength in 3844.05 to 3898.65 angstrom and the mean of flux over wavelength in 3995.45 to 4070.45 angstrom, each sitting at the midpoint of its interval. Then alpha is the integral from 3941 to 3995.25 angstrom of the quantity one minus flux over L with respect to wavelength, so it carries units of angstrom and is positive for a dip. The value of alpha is 8.4 angstrom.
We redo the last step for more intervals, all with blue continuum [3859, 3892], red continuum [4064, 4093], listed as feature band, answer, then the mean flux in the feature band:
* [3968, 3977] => 3.2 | 2.37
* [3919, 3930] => 1.2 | 2.82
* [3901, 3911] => -1.1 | 3.26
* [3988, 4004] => -2.0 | 4.44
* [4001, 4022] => -4.0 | 4.91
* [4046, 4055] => -0.9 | 5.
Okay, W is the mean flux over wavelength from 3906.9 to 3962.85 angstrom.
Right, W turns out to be 2.98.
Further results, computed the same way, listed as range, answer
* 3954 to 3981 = 2.82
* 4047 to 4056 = 4.99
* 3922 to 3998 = 3.08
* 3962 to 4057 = 4.27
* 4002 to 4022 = 4.92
